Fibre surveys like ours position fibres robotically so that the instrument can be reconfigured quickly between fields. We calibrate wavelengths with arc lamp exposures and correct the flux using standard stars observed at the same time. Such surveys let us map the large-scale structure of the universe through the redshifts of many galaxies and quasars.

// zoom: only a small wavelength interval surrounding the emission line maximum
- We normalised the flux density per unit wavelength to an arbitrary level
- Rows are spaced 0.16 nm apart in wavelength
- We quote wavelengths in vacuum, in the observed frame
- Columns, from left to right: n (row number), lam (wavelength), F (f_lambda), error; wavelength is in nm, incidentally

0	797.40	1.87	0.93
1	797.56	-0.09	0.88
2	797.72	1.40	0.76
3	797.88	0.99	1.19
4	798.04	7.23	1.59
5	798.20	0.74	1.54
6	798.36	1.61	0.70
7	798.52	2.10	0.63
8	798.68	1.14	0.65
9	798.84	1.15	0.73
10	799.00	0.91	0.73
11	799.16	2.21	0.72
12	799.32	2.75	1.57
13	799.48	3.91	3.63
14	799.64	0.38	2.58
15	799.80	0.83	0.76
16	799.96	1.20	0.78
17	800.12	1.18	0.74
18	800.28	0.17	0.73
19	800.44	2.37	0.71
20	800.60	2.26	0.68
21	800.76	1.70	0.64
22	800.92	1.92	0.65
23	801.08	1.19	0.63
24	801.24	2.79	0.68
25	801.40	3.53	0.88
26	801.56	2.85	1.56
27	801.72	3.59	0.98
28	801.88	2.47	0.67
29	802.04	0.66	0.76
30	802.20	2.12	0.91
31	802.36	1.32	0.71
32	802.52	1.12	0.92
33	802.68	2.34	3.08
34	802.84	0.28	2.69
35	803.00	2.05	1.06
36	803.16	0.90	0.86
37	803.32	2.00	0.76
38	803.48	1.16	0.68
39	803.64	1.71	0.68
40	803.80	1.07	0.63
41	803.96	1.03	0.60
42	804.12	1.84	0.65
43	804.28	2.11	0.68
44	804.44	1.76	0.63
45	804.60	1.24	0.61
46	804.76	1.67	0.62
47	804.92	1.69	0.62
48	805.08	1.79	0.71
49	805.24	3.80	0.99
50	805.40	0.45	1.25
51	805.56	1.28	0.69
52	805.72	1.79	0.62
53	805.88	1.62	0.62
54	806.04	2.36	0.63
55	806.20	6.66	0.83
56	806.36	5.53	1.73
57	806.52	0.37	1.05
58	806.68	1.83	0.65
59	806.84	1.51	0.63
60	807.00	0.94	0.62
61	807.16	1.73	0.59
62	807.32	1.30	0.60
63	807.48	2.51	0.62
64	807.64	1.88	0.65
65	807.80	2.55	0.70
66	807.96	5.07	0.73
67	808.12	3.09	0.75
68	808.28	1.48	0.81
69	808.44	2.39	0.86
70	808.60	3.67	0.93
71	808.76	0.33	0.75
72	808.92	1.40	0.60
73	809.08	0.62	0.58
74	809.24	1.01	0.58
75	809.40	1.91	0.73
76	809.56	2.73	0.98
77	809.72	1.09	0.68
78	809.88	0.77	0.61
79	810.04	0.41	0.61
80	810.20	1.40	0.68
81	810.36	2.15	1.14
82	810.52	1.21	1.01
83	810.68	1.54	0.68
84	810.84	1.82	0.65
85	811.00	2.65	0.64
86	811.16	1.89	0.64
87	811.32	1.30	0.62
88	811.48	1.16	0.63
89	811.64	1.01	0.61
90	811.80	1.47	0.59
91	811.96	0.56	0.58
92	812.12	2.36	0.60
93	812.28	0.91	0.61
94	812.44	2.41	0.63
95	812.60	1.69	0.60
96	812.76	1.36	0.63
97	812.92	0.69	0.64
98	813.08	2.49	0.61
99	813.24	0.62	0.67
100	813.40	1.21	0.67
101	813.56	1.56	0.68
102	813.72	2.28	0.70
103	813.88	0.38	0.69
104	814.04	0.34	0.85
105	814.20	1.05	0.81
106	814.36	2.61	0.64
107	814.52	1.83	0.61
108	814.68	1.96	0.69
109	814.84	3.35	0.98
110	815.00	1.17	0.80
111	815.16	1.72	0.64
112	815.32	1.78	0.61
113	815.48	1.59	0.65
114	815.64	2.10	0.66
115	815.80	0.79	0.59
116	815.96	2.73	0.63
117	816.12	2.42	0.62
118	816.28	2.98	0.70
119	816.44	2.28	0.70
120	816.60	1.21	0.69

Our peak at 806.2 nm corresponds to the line [S II]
